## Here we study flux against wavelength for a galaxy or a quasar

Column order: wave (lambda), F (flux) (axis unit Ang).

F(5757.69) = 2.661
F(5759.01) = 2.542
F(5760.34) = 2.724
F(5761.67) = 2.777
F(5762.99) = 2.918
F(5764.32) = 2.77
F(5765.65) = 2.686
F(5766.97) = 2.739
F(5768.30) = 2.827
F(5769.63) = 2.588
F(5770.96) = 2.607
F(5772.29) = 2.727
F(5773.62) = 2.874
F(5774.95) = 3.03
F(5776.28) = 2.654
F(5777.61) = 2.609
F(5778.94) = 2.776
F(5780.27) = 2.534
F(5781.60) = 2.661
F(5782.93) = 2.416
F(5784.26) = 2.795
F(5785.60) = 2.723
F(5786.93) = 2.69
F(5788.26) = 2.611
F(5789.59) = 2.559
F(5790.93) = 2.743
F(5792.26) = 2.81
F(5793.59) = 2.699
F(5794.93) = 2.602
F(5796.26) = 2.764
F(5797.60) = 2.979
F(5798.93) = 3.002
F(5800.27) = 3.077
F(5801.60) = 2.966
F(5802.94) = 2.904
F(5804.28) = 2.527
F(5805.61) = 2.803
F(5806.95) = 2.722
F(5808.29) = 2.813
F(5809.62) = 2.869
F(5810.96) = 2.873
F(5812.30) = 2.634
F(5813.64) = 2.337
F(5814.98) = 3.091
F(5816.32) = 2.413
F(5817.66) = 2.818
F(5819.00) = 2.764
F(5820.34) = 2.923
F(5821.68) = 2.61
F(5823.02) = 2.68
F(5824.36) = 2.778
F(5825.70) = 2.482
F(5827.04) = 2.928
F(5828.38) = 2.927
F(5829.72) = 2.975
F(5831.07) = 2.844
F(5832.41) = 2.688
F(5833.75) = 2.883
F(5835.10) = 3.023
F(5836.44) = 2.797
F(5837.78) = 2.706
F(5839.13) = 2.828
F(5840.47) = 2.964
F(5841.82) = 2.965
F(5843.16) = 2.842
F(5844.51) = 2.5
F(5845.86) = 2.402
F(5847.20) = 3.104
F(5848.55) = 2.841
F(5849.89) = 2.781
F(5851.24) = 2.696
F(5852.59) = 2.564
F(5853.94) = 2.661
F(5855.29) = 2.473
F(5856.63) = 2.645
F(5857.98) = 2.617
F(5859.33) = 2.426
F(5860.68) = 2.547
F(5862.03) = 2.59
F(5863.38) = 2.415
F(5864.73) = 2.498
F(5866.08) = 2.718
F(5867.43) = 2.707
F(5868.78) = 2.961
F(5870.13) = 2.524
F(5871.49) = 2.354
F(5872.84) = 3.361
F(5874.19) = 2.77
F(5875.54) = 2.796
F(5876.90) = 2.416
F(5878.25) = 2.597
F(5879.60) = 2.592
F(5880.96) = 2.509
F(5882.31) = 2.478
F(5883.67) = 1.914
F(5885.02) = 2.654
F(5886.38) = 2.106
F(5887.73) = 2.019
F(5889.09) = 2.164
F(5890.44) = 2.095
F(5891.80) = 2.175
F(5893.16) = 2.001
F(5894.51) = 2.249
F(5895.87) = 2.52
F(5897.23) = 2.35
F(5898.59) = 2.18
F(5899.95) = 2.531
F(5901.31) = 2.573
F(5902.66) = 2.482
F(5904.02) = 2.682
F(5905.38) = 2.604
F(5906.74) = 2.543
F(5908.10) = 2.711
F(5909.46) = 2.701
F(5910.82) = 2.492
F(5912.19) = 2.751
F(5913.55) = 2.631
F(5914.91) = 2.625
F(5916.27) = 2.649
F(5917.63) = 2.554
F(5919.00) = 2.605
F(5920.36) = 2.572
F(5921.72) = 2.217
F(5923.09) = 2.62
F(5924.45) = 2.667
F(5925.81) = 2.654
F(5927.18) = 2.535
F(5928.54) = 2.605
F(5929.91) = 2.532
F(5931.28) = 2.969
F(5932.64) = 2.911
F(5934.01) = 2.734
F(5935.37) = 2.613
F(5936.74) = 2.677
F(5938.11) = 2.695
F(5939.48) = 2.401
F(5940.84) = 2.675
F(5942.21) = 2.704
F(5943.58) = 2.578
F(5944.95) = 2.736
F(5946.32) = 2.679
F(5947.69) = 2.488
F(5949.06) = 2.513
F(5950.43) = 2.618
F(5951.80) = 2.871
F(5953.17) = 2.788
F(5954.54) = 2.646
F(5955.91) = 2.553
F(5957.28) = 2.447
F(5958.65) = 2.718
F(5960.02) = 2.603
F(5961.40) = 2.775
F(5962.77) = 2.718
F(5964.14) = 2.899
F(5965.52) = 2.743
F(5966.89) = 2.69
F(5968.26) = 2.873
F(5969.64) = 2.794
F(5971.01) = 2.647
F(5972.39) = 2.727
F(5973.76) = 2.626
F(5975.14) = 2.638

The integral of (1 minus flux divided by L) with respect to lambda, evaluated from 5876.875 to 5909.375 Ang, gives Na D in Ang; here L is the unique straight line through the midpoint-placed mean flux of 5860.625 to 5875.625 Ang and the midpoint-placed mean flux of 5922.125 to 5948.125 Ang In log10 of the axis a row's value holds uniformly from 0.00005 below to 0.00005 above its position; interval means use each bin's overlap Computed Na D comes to 3.5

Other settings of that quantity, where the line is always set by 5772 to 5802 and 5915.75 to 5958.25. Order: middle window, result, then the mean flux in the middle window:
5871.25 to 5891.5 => 1.7 Ang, 2.45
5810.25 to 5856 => -0.8 Ang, 2.76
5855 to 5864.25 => 0.6 Ang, 2.53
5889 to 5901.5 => 1.8 Ang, 2.28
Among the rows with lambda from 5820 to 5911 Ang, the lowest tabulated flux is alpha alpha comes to 1.914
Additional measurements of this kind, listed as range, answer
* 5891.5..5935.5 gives 2.001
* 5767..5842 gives 2.337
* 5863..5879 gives 2.354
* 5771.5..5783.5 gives 2.416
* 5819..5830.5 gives 2.482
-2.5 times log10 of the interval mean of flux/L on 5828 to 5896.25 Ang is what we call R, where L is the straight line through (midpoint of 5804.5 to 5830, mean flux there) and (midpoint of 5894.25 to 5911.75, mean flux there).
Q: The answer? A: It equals 0.01 mag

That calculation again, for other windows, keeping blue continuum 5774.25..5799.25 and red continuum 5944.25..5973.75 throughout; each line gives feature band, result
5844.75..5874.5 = 0.02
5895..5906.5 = 0.09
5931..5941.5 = 0.00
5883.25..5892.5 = 0.24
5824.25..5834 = -0.04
